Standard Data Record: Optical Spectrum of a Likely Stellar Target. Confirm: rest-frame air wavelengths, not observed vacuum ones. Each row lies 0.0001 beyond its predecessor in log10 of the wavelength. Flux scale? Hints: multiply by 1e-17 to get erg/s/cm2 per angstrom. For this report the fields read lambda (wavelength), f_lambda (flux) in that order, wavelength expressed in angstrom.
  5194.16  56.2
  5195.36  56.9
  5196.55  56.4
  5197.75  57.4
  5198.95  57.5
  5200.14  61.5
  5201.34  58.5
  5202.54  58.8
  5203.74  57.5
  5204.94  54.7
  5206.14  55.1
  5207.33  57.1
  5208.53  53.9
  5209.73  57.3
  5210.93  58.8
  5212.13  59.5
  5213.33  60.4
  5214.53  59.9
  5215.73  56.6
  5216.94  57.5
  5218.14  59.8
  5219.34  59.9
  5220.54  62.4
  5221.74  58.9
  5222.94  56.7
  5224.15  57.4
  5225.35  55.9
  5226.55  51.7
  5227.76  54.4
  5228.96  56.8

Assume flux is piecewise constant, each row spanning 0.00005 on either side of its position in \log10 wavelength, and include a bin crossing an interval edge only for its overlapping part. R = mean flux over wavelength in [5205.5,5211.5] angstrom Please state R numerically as 56.5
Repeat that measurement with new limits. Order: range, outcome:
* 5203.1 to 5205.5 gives 56.1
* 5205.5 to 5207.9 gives 56.2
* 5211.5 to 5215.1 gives 59.9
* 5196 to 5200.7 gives 58.2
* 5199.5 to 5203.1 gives 59.6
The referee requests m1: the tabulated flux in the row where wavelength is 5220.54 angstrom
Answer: 62.4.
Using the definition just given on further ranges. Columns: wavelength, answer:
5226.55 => 51.7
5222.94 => 56.7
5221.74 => 58.9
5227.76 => 54.4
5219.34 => 59.9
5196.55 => 56.4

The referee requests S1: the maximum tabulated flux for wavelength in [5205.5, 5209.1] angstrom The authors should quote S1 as 57.1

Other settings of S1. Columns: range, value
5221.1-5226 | 58.9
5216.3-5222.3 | 62.4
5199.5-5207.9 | 61.5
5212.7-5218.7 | 60.4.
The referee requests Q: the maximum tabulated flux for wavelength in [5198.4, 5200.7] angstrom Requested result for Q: 61.5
